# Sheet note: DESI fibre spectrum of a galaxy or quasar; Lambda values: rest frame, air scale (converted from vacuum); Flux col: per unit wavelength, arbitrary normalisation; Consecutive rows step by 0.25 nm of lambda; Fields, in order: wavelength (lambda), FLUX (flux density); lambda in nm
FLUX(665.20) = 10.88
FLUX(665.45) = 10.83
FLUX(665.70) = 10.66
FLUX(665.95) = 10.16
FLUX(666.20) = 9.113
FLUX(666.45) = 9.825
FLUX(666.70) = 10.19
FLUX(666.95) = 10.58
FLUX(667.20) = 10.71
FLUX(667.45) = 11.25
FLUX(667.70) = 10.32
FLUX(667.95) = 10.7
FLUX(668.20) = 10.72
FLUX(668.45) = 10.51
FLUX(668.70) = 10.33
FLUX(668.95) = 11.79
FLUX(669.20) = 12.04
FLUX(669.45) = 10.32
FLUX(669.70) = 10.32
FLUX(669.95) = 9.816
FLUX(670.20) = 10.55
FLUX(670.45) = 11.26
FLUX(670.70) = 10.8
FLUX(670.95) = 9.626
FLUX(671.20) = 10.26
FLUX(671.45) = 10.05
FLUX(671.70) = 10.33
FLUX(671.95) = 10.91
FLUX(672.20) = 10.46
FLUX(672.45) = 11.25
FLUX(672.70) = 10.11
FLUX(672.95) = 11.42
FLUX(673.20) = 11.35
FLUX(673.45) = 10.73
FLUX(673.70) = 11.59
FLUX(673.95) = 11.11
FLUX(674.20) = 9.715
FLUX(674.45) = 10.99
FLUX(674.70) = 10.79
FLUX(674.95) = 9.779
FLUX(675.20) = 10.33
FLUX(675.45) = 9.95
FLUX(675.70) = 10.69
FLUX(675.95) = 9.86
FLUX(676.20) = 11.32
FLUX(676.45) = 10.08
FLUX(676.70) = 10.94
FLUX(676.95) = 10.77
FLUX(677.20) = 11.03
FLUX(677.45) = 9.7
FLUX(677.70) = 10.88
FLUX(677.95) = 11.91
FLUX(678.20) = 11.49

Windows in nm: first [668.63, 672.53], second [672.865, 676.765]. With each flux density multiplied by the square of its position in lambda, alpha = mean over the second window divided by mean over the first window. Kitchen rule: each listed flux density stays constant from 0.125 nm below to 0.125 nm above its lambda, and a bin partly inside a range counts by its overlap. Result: 1.0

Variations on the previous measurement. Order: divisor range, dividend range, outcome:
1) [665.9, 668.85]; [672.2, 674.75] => 1.07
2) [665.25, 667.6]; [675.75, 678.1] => 1.07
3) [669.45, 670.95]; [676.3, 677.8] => 1.03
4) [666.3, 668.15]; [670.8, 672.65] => 1.00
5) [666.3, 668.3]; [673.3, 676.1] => 1.02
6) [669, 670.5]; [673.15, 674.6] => 1.03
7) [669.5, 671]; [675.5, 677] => 1.03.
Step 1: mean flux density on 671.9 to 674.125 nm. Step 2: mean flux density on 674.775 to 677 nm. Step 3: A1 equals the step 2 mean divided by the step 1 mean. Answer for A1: 0.95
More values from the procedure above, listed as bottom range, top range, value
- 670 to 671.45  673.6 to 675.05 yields 1.02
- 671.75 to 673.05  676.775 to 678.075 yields 1.01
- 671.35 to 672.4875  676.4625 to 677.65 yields 1.00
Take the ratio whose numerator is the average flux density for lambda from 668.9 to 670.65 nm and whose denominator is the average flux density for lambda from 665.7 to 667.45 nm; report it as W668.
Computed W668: 1.1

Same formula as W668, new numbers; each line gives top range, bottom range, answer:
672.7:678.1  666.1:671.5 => 1.02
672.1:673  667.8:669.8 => 0.99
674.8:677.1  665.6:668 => 1.01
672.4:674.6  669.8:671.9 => 1.05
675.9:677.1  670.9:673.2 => 1.01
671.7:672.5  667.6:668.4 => 1.02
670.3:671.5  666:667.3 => 1.03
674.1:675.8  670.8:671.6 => 1.03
